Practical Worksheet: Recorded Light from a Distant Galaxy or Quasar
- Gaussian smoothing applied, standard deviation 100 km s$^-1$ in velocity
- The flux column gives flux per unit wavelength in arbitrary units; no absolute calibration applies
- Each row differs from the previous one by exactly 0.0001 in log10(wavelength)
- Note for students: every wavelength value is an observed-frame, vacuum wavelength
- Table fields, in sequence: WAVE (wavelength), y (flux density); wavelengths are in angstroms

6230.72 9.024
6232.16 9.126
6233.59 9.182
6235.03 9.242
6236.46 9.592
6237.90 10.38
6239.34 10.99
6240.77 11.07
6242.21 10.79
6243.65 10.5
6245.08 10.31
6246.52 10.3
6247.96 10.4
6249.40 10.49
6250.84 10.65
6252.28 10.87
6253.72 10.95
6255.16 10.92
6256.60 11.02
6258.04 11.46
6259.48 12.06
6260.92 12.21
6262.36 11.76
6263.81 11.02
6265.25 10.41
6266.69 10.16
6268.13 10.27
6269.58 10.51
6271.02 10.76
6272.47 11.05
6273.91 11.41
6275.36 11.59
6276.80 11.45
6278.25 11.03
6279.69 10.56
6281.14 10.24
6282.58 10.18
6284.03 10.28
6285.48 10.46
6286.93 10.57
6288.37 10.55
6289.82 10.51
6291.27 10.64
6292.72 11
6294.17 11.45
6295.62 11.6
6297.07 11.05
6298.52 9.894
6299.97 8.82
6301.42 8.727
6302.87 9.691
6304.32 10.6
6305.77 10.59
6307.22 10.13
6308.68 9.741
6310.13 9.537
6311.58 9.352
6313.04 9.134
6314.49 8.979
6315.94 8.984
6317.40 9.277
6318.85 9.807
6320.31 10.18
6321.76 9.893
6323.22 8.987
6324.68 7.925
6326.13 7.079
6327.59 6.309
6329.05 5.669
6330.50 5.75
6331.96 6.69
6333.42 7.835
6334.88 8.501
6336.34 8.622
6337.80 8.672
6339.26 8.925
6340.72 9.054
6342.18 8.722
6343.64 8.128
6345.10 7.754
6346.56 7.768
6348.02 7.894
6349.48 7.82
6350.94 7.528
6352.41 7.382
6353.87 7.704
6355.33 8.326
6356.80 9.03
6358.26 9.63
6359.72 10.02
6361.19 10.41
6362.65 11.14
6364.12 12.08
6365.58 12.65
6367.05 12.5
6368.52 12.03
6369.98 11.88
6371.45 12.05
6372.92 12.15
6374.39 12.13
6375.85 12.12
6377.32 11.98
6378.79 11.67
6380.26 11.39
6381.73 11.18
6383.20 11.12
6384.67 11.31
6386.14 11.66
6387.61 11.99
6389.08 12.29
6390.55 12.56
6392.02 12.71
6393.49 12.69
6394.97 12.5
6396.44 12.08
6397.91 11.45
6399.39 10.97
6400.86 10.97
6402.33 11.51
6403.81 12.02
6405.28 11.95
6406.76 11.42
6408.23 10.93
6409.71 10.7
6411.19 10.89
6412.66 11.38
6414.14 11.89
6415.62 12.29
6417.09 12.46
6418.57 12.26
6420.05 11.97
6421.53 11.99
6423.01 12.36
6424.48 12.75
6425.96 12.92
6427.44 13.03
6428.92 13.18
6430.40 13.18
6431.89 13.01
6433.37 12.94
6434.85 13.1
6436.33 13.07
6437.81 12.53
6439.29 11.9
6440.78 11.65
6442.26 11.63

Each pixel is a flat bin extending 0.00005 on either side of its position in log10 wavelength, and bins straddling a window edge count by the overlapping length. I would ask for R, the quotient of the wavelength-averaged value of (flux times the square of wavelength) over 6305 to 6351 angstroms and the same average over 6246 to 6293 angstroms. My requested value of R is 0.8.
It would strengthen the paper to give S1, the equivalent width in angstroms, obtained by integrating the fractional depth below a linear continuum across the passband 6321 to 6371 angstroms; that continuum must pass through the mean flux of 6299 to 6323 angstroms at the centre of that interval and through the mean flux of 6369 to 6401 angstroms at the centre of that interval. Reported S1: 8.7 angstroms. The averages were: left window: 9.58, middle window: 8.86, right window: 11.9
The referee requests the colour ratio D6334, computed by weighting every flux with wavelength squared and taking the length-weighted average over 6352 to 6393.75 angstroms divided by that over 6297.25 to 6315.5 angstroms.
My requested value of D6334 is 1.2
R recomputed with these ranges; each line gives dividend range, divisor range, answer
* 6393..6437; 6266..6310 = 1.20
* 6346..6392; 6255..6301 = 1.02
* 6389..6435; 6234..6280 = 1.18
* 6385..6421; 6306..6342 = 1.41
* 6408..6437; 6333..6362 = 1.49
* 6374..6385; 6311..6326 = 1.29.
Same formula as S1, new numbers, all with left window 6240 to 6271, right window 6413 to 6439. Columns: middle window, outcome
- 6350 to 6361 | 3.05 angstroms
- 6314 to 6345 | 8.94 angstroms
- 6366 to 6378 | -0.06 angstroms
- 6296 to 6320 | 3.62 angstroms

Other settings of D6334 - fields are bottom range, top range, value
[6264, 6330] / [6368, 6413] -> 1.22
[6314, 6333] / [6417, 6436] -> 1.62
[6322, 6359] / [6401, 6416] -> 1.47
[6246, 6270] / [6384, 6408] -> 1.14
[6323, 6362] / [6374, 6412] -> 1.47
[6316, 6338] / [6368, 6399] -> 1.50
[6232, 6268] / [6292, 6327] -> 0.92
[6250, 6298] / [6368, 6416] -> 1.12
